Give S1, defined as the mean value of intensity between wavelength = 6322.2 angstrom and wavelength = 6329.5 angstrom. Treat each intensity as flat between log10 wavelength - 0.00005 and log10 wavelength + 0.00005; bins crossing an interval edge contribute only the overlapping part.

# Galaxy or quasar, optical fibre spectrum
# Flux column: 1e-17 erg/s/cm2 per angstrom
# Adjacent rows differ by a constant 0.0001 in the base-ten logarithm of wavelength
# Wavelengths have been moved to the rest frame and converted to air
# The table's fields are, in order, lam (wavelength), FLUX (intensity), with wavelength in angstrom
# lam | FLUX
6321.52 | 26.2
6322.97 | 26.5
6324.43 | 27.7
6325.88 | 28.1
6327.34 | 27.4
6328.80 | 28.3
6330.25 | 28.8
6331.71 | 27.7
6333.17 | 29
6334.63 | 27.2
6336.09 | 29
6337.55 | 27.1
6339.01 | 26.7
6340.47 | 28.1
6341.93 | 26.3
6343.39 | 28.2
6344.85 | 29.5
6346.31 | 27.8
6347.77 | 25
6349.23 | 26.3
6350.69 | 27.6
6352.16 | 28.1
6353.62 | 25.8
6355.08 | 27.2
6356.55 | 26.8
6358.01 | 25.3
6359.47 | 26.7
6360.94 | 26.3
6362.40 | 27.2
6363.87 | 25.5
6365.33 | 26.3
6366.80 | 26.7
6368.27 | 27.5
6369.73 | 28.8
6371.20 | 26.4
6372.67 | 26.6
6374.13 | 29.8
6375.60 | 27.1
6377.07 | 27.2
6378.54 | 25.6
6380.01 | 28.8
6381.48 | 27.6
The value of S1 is 27.6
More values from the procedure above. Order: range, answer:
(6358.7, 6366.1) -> 26.4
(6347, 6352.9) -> 26.8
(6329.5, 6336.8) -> 28.3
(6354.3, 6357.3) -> 27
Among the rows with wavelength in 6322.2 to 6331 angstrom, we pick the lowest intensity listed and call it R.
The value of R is 26.5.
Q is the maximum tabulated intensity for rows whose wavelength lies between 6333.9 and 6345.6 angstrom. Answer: 29.5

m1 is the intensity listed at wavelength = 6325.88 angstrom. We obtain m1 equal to 28.1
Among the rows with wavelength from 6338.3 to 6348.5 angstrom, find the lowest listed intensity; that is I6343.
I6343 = 25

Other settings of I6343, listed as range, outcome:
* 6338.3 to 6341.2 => 26.7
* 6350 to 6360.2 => 25.3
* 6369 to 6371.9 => 26.4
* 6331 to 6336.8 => 27.2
